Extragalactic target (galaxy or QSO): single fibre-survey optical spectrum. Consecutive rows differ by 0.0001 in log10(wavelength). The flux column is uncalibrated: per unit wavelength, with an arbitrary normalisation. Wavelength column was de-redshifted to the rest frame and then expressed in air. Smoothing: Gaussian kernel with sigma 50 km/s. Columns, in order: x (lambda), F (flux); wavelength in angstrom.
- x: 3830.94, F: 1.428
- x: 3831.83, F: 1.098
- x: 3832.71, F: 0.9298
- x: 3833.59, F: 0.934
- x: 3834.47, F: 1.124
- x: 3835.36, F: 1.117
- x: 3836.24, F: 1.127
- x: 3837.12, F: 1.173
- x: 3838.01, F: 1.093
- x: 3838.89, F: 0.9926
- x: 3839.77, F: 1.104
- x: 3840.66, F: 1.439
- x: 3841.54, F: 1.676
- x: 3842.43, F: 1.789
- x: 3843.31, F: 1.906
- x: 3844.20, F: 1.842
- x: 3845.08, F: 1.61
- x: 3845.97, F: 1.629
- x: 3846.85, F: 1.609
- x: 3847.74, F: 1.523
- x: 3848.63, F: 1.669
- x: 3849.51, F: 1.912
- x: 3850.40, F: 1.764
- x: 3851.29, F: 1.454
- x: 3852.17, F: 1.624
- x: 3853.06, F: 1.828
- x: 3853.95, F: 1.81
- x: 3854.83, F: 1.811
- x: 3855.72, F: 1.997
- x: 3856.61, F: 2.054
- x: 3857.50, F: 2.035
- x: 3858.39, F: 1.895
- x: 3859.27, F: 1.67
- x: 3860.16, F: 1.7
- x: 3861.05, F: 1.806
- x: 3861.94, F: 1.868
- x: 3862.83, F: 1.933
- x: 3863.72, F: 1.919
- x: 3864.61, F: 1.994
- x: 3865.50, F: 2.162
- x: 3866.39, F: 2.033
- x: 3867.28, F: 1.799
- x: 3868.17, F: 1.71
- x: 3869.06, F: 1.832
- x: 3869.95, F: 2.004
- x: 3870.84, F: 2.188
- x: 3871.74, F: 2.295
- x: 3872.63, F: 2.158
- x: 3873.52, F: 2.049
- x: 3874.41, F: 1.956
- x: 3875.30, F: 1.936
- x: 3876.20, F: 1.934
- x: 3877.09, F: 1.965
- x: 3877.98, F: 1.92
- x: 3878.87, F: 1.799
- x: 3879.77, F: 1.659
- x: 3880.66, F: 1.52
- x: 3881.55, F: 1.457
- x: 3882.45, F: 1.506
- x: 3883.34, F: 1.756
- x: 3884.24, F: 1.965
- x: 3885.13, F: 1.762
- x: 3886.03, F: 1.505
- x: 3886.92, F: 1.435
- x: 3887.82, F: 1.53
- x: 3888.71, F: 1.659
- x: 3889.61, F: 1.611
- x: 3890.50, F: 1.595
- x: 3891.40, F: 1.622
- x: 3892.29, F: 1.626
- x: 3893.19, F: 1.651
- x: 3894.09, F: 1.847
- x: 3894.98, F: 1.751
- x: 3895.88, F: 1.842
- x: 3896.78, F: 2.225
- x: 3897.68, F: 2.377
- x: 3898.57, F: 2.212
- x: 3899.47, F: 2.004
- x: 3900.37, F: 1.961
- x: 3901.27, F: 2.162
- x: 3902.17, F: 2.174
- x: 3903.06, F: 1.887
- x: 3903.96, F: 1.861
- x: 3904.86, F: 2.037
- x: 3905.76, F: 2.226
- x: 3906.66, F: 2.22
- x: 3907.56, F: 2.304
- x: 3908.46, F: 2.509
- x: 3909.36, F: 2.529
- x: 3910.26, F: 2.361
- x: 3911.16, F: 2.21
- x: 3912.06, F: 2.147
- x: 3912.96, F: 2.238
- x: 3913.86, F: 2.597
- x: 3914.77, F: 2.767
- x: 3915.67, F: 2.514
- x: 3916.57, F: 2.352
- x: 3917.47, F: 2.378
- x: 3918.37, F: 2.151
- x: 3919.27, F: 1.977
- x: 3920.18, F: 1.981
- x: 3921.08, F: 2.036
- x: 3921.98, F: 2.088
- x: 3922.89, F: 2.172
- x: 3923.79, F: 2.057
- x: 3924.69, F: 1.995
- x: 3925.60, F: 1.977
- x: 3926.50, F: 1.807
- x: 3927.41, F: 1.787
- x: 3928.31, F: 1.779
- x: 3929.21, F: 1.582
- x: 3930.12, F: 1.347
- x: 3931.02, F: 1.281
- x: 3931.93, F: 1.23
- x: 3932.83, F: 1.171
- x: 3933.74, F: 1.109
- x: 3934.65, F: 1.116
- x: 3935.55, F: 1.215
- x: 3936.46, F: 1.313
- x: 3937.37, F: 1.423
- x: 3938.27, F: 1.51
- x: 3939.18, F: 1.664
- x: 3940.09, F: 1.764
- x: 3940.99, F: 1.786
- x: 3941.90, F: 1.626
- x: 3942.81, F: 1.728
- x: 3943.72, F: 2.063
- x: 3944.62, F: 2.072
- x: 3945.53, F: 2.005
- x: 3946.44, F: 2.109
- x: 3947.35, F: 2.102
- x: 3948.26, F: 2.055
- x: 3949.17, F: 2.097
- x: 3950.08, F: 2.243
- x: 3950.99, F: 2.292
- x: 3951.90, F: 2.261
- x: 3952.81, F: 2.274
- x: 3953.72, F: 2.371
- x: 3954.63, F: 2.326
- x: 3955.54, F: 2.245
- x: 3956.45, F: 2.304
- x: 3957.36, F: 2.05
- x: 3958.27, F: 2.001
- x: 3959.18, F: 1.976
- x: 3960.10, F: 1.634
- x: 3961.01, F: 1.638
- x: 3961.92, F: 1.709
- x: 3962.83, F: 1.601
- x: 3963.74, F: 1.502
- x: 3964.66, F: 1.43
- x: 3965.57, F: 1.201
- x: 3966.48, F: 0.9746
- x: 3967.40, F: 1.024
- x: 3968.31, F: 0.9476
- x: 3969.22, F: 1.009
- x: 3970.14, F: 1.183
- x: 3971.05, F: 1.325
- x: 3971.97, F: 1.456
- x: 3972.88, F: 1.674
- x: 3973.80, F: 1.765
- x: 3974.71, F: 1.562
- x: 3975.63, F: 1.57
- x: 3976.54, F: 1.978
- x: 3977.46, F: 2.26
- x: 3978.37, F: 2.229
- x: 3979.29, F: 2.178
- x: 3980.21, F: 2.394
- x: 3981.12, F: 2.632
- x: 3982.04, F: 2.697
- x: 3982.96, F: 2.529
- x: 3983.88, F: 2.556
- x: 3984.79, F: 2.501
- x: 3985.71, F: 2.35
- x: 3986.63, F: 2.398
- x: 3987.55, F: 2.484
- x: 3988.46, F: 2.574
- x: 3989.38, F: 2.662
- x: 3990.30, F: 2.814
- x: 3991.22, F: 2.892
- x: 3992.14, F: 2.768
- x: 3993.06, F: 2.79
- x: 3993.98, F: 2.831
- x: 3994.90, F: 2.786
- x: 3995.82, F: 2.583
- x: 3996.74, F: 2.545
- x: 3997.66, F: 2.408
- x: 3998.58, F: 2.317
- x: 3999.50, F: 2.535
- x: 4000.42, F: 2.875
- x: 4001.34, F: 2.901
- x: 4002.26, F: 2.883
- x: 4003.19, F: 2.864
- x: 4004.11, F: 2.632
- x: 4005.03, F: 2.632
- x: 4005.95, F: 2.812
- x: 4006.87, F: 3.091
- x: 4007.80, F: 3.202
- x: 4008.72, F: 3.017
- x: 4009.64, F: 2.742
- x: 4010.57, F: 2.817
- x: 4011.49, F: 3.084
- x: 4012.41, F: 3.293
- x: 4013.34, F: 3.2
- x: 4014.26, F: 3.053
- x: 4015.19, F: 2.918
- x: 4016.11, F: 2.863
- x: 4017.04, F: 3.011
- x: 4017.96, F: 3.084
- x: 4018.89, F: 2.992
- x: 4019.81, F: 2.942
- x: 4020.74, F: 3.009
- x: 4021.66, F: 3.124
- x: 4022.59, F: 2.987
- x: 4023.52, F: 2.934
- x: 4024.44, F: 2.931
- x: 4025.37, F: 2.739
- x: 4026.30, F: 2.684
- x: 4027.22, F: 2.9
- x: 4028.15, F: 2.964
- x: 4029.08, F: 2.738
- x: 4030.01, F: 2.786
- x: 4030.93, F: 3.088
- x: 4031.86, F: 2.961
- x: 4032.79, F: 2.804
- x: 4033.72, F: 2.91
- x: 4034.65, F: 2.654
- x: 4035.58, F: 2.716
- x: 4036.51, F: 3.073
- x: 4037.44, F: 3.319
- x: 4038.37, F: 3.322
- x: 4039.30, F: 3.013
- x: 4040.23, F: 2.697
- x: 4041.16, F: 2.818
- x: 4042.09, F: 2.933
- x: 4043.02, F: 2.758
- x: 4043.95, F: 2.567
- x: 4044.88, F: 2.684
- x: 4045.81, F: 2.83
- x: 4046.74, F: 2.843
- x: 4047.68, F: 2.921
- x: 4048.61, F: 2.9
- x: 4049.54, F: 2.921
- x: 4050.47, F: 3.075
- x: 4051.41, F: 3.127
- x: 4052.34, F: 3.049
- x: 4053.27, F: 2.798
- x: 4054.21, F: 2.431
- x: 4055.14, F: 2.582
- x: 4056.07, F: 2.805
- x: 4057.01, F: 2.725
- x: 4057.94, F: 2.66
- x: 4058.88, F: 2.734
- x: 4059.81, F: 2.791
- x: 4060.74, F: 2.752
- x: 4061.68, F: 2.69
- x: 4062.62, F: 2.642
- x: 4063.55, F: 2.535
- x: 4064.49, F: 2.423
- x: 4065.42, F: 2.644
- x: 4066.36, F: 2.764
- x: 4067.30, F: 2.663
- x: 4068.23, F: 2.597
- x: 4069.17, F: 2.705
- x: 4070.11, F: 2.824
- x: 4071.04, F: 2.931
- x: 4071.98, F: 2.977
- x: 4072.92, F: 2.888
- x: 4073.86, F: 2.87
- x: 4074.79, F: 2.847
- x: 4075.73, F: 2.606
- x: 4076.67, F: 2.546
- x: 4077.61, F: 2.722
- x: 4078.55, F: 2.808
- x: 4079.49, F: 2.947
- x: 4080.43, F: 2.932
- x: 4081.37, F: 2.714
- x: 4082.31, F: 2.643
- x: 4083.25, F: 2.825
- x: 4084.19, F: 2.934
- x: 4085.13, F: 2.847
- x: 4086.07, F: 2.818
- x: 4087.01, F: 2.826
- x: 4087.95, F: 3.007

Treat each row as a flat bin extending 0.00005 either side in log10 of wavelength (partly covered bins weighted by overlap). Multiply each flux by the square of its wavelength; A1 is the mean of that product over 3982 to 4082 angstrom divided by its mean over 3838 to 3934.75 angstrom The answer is 1.62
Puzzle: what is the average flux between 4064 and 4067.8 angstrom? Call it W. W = 2.62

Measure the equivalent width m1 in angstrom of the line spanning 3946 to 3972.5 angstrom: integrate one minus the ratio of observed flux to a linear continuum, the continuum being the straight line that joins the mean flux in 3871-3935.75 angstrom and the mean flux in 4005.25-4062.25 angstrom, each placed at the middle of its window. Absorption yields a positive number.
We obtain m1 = 6.3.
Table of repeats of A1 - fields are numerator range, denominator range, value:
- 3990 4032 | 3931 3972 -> 1.75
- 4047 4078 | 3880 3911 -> 1.58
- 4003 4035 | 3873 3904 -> 1.72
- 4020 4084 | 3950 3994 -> 1.44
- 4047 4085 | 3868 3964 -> 1.56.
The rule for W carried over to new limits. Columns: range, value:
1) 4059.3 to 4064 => 2.69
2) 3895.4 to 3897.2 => 2.02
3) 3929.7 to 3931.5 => 1.31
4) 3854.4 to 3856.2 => 1.9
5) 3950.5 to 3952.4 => 2.28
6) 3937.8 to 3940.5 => 1.64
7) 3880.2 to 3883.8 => 1.56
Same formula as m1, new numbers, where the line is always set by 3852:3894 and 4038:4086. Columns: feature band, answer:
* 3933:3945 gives 3.4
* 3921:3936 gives 3.4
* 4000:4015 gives -2.6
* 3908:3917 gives -1.8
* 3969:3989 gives 2.5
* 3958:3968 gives 3.4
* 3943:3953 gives 0.3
